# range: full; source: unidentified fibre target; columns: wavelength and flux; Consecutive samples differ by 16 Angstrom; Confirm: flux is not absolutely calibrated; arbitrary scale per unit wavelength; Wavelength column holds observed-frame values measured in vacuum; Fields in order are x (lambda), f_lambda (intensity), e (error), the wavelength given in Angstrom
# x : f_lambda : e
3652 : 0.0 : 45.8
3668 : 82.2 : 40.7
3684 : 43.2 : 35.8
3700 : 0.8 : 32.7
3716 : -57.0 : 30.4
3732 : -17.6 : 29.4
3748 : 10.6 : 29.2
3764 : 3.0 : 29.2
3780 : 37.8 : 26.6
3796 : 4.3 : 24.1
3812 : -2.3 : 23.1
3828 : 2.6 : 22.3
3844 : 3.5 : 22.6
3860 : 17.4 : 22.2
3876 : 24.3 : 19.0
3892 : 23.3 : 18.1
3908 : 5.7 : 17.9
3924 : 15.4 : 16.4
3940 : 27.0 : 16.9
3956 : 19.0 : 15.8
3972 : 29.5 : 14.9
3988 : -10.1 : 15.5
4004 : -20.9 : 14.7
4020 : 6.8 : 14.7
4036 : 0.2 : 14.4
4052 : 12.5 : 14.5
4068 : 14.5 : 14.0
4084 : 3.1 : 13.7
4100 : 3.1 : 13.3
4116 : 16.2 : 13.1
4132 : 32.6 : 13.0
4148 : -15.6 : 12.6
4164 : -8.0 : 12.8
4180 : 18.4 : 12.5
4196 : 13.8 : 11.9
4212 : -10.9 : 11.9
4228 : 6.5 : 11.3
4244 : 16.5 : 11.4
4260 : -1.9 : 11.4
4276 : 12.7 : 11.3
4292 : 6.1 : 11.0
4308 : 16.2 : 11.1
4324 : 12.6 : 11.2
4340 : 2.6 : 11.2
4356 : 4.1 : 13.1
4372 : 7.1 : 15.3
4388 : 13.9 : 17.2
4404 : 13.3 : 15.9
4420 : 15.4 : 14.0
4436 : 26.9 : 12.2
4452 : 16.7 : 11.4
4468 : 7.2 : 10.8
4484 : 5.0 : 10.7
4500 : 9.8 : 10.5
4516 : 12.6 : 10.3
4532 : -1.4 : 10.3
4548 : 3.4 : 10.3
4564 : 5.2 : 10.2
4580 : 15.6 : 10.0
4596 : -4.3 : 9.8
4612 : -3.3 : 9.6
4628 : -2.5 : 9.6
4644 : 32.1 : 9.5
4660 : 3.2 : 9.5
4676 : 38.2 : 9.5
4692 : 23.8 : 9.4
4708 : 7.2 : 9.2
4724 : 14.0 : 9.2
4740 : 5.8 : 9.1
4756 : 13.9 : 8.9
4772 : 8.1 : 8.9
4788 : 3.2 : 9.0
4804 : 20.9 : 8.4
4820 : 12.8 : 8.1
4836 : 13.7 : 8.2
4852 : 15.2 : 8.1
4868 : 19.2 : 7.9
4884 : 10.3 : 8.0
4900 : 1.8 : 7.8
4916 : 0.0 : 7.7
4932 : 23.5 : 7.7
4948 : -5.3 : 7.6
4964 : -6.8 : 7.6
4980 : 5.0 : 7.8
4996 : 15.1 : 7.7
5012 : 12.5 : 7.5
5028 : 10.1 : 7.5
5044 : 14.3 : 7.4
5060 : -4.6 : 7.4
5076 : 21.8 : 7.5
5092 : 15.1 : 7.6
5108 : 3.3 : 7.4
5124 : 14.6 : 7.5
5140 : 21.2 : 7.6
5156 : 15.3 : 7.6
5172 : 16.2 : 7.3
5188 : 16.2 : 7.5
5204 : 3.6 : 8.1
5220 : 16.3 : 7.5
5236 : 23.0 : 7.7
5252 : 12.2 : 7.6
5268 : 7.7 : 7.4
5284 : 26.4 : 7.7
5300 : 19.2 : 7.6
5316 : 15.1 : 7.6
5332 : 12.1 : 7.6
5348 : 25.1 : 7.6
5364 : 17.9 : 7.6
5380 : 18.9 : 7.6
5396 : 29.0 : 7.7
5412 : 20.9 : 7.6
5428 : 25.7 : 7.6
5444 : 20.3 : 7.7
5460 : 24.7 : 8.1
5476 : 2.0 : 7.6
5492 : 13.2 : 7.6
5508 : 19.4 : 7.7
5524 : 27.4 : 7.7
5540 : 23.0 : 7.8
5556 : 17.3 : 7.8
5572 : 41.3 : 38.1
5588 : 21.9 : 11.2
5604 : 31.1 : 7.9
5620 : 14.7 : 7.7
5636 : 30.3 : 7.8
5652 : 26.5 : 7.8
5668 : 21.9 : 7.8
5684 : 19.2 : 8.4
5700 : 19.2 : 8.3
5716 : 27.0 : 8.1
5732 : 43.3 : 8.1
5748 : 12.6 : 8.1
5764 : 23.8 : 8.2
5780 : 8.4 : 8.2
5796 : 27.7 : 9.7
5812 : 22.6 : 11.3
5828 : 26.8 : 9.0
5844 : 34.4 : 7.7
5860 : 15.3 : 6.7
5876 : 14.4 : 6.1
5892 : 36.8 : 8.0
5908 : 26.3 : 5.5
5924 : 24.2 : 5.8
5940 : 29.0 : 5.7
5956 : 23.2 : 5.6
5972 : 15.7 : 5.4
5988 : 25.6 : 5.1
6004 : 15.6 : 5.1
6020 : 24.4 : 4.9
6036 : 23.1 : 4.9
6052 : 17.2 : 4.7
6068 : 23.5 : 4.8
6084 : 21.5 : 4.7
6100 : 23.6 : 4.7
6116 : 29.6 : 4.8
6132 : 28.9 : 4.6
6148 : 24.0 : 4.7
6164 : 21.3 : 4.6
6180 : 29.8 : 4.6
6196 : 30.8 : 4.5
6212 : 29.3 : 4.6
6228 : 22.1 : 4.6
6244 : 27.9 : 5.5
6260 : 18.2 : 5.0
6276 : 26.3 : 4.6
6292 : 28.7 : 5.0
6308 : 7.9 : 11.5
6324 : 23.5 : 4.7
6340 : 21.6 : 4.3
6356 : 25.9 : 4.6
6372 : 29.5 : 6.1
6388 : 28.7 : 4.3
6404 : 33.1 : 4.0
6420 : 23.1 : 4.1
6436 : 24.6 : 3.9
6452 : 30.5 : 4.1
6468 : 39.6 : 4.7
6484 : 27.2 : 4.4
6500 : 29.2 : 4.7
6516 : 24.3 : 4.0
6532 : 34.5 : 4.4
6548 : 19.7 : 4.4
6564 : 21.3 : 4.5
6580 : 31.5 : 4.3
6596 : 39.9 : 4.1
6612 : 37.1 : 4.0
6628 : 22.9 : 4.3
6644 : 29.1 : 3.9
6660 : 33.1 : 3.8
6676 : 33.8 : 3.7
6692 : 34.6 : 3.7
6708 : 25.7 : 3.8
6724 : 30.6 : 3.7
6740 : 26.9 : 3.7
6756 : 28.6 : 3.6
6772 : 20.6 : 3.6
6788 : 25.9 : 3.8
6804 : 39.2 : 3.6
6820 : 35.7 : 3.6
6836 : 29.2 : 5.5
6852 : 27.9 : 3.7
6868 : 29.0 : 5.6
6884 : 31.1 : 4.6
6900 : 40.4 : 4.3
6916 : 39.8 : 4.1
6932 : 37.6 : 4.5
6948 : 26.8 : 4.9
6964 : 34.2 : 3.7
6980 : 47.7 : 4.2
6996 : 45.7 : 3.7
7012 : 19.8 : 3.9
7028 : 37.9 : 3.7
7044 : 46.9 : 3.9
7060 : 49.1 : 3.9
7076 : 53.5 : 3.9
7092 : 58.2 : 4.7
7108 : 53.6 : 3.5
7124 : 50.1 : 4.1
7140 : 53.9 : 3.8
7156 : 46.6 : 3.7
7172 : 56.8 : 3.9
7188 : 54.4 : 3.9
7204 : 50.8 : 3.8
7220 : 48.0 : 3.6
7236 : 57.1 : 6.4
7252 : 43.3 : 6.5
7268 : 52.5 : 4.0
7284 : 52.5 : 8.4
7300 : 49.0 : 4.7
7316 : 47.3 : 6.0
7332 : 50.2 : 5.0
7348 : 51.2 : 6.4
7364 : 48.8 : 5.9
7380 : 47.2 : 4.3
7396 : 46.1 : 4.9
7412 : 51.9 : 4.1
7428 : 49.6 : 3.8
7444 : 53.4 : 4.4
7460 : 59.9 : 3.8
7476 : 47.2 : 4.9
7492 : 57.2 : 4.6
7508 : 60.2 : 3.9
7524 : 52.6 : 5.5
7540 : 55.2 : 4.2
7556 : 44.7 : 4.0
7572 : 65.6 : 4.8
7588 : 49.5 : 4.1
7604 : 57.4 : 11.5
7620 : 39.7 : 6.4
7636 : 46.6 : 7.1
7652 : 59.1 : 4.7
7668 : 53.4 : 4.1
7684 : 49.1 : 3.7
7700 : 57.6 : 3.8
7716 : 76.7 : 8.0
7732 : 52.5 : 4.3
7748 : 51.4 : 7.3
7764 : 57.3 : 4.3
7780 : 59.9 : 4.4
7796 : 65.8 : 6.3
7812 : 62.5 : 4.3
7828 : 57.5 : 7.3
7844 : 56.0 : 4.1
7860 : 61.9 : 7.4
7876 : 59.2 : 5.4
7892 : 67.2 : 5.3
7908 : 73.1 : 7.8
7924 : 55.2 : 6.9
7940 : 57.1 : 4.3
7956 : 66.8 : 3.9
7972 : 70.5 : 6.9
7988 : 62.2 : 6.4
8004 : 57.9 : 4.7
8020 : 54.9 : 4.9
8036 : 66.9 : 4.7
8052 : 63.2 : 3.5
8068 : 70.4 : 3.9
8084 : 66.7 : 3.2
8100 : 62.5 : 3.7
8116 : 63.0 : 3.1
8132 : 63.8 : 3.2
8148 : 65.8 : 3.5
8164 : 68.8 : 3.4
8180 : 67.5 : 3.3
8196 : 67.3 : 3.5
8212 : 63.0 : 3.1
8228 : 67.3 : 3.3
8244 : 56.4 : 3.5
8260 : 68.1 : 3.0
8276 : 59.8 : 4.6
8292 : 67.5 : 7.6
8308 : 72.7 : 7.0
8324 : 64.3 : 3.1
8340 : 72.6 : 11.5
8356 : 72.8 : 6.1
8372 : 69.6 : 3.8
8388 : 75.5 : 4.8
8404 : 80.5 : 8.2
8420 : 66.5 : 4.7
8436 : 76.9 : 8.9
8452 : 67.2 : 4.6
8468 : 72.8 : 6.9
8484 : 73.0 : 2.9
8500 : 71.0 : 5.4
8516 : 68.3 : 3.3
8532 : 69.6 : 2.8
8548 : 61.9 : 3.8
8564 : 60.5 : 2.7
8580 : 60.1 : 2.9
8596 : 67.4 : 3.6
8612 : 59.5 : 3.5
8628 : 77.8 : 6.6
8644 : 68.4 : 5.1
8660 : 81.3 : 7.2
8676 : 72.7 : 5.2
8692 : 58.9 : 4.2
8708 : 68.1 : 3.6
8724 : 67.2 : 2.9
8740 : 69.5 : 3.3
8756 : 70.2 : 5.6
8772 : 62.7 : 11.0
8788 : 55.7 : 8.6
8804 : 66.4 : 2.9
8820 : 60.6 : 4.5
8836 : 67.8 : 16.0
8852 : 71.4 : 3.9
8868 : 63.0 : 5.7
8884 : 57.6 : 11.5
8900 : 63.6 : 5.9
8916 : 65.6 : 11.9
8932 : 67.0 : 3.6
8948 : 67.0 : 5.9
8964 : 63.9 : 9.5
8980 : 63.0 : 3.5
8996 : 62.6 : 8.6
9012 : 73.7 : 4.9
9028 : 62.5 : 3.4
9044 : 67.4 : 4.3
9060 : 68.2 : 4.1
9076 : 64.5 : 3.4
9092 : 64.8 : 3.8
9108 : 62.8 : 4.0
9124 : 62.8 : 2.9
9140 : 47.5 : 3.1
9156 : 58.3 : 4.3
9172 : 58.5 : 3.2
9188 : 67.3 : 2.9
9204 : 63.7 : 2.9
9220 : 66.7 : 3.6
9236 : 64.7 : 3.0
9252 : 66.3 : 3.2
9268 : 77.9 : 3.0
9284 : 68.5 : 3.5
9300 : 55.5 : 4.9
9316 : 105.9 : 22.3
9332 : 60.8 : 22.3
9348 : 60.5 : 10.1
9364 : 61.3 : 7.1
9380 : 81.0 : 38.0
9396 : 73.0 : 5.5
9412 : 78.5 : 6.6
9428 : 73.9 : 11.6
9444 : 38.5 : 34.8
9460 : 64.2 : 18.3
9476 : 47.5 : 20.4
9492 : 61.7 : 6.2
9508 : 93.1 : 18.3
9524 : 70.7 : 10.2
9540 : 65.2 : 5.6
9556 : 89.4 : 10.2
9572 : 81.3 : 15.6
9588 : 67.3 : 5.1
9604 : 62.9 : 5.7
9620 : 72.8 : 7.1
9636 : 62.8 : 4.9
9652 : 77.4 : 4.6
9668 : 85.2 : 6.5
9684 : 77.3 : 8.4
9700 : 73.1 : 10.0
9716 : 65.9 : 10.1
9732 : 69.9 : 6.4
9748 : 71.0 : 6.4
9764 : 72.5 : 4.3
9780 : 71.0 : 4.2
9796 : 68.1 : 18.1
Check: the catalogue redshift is 0.767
